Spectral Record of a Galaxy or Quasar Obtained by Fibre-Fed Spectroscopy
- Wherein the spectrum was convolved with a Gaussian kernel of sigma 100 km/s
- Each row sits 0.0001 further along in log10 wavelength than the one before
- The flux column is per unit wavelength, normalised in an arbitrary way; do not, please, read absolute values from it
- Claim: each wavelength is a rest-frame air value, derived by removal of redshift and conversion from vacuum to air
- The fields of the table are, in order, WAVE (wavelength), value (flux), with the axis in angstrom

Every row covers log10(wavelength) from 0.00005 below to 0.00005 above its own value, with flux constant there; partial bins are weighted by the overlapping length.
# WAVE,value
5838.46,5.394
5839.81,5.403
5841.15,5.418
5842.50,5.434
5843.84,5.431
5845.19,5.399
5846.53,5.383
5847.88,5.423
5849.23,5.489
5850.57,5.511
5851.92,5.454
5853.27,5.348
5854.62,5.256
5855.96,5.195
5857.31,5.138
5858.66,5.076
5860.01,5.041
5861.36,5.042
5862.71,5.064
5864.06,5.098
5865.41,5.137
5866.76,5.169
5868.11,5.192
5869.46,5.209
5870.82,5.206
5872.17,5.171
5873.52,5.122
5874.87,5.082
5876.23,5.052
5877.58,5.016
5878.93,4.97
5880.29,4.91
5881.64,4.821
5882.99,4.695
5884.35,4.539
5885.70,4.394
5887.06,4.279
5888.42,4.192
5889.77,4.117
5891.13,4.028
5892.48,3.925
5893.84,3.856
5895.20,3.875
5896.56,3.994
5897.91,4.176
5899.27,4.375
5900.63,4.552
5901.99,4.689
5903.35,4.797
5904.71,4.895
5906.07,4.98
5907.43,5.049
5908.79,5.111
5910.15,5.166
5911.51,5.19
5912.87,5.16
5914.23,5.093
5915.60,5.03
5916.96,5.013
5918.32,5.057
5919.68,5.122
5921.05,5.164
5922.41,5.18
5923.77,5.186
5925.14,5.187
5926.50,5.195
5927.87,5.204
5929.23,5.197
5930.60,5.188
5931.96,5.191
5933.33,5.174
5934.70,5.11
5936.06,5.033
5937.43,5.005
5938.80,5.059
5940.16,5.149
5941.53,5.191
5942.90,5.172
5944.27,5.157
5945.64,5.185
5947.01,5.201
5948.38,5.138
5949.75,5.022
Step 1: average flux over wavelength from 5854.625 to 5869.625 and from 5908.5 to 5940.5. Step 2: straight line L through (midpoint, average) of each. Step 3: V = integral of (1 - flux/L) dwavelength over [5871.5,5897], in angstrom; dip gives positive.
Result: 3.0 angstrom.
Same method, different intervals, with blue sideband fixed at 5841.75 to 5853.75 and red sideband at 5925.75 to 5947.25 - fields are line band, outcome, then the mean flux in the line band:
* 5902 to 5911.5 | 0.5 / 4.99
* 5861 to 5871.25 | 0.4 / 5.14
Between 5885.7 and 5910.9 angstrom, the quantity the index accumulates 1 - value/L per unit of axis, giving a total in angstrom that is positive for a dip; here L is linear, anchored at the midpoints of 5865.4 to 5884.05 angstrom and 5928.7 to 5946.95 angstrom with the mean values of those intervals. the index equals 3.1 angstrom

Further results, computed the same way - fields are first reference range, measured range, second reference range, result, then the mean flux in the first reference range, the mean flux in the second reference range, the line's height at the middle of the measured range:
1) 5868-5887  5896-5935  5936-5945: 0.44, 4.93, 5.11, 5.04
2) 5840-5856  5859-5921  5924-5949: 5.72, 5.41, 5.15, 5.29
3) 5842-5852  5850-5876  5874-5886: -0.14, 5.44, 4.85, 5.16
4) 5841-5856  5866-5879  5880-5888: -0.75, 5.4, 4.58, 4.85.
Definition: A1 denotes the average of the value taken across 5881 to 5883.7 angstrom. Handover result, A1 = 4.75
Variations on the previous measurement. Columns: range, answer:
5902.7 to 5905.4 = 4.85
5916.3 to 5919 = 5.04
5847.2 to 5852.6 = 5.46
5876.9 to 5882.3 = 4.93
